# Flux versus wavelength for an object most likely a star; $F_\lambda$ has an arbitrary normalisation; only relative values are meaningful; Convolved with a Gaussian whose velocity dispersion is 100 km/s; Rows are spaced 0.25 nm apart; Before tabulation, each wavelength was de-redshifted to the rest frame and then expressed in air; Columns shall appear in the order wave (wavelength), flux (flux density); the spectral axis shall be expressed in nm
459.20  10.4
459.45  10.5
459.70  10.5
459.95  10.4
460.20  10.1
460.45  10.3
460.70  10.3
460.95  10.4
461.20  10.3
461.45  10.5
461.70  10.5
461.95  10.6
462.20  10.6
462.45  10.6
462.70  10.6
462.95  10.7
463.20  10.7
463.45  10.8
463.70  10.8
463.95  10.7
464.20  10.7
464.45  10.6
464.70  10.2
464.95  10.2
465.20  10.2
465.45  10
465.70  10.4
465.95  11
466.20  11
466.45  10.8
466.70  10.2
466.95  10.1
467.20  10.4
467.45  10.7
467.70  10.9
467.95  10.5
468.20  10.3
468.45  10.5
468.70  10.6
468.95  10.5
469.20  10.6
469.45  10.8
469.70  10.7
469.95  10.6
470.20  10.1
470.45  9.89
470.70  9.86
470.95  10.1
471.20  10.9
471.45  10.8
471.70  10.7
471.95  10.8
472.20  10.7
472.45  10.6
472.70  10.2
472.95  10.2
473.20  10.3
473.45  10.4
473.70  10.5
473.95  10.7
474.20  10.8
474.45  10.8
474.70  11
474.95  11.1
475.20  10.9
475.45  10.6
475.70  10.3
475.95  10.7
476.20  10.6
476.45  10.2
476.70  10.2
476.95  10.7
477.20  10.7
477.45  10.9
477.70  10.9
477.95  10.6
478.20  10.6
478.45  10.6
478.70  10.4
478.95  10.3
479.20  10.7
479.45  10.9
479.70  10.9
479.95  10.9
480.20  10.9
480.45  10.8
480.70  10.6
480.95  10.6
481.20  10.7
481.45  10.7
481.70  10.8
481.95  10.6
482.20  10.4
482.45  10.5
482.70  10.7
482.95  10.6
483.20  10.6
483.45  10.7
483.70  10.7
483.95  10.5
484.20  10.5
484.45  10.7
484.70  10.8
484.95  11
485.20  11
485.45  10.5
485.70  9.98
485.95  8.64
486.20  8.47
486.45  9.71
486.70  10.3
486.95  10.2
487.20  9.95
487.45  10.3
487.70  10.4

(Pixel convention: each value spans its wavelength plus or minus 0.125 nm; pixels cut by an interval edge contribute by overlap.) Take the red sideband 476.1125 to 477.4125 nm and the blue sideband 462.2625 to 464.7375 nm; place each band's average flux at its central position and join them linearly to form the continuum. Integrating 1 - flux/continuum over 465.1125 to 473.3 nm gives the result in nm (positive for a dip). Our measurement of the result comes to 0.081 nm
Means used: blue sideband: 10.7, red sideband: 10.5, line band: 10.5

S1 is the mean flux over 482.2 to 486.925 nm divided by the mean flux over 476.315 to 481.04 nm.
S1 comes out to 0.97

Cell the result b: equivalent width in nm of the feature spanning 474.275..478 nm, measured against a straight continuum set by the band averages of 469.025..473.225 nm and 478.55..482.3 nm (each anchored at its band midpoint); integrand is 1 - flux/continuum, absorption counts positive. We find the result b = -0.036 nm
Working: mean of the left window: 10.5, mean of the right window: 10.7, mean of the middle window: 10.7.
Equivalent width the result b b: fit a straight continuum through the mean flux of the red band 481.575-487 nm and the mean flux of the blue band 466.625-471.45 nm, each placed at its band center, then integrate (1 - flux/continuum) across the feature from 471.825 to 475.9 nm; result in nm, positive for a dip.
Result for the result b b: -0.08 nm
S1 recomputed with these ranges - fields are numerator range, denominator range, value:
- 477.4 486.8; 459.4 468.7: 1.00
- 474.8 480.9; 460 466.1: 1.02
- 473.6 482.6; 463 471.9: 1.01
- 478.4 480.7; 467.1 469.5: 1.01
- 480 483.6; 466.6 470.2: 1.01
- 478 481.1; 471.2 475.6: 1.00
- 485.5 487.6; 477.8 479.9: 0.91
